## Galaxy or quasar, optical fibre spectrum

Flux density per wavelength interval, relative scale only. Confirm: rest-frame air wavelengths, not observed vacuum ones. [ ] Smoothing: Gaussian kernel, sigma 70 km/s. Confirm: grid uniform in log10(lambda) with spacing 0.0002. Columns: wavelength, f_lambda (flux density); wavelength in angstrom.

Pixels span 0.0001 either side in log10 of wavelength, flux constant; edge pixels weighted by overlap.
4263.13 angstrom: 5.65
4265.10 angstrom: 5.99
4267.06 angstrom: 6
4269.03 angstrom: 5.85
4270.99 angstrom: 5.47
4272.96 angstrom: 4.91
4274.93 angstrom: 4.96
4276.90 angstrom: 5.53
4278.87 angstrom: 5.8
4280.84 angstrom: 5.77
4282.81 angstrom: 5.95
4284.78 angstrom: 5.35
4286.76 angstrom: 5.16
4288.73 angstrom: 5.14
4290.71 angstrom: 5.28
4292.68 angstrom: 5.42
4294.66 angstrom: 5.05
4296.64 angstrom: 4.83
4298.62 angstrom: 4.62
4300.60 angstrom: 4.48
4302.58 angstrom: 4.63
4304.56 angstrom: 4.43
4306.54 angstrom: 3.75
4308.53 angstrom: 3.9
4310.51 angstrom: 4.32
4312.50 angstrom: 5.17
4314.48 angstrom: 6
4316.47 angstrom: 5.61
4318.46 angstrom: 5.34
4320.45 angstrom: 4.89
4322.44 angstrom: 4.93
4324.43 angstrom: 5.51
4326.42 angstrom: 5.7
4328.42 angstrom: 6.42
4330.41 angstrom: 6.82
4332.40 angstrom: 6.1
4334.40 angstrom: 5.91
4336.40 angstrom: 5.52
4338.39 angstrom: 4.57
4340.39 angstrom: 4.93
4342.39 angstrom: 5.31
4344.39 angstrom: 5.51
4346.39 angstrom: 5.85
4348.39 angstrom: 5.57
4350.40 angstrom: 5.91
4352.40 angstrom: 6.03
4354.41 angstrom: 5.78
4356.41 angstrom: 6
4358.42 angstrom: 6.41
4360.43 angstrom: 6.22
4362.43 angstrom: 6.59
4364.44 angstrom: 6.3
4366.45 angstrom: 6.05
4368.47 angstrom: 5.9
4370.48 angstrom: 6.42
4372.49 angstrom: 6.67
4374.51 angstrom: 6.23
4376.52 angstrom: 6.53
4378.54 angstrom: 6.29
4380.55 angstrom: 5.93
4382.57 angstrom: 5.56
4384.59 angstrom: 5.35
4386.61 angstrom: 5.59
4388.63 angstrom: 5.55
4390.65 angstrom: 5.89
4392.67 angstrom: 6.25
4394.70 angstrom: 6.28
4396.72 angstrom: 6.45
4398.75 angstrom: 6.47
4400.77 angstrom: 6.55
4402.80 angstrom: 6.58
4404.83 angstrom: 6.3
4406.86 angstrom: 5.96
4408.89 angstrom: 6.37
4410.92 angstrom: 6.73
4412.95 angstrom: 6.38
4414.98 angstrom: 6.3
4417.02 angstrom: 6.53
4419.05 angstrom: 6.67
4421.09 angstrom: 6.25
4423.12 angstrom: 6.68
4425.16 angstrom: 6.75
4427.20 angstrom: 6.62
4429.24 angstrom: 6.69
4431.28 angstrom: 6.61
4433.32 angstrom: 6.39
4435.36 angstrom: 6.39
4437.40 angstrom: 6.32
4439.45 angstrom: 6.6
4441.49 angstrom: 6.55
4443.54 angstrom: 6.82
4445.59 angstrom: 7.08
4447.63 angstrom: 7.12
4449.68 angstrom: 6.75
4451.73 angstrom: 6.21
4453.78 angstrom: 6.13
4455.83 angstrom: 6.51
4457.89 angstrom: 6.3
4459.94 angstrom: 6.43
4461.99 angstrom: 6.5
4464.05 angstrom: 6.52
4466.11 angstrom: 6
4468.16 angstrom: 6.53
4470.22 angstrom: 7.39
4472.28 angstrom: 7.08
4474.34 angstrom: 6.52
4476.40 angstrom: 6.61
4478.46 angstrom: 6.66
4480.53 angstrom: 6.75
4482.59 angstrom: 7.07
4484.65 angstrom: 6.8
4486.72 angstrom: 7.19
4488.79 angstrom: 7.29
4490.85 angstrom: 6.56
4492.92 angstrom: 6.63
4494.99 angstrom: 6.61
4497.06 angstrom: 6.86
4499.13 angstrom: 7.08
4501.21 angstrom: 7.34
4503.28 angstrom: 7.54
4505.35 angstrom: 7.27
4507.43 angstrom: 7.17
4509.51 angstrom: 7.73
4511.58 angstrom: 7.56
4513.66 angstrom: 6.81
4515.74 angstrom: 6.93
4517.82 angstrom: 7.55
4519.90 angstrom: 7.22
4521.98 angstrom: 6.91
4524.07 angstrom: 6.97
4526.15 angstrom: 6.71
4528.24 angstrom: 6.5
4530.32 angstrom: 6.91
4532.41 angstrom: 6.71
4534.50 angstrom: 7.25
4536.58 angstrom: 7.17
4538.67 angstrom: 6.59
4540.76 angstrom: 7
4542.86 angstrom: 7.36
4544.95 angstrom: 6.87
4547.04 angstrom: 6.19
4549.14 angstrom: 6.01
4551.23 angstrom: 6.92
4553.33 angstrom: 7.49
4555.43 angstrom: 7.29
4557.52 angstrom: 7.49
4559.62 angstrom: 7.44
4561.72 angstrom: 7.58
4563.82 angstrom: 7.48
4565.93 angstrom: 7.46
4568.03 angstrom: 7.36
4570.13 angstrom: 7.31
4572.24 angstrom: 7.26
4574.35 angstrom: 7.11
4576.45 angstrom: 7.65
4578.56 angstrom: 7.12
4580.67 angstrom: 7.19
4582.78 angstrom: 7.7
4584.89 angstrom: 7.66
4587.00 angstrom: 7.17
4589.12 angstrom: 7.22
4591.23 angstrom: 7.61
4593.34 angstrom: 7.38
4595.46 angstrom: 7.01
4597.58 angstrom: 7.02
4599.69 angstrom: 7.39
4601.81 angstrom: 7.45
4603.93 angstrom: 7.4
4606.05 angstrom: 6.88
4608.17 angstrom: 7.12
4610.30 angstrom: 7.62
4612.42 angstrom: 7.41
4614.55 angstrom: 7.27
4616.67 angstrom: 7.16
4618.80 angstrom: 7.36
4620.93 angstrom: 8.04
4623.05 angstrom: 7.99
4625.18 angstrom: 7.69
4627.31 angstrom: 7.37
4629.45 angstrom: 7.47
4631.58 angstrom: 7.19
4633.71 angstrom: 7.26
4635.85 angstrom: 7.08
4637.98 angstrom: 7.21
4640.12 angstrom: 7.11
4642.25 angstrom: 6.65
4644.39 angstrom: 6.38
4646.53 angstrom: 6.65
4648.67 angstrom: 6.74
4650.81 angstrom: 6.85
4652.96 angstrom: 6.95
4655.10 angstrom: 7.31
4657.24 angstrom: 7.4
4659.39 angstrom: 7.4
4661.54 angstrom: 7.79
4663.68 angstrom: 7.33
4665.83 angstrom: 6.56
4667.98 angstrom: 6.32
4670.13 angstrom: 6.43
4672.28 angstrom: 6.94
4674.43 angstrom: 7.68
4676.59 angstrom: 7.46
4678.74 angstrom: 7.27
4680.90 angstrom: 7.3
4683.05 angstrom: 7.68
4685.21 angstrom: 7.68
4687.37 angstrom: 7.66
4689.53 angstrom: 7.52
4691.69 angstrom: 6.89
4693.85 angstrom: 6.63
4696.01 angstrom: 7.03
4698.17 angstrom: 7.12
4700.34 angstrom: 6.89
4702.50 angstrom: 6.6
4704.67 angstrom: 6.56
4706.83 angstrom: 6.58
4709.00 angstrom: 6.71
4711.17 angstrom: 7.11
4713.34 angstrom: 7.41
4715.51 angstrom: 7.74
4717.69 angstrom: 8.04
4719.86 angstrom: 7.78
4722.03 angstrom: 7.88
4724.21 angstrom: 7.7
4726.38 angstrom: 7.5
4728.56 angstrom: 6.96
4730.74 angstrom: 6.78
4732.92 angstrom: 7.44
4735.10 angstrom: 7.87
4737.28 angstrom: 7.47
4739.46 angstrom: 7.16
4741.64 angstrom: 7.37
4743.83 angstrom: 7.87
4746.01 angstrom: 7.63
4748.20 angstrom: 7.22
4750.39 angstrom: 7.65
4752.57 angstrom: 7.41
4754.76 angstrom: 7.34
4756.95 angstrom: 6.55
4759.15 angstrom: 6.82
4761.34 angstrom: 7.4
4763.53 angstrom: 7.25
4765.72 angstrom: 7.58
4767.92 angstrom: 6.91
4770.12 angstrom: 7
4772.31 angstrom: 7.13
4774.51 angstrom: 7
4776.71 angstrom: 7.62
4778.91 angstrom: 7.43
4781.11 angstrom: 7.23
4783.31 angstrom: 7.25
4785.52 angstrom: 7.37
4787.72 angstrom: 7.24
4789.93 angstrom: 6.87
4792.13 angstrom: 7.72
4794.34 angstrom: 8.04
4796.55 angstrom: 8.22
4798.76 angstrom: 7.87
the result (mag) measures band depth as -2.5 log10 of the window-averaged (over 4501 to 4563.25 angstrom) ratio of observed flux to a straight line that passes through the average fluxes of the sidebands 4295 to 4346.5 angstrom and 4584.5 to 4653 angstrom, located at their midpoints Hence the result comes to -0.07 mag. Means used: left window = 5.18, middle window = 7.08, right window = 7.23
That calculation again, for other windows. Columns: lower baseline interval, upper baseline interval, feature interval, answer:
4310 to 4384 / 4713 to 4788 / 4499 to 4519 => -0.14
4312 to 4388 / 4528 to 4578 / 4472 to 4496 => -0.02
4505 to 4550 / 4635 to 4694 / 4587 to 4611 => -0.03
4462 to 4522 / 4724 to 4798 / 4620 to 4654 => 0.00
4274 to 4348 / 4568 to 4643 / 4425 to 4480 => -0.06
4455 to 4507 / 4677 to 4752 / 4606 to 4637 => -0.04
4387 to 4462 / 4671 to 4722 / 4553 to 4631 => -0.07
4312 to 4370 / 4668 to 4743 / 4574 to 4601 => -0.09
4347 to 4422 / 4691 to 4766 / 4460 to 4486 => -0.04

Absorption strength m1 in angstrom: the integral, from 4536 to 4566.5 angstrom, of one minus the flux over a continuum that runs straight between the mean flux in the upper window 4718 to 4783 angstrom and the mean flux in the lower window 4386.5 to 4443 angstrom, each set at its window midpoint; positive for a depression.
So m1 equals -1.3 angstrom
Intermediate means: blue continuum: 6.4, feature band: 7.08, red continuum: 7.35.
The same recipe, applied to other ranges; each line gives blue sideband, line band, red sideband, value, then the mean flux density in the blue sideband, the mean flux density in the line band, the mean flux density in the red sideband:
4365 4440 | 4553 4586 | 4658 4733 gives -2.9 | 6.3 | 7.41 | 7.21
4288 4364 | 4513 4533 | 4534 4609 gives -0.2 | 5.39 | 6.93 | 7.21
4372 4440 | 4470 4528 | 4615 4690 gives -3.2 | 6.31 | 7.02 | 7.22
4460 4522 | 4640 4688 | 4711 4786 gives 0.8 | 6.95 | 7.11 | 7.37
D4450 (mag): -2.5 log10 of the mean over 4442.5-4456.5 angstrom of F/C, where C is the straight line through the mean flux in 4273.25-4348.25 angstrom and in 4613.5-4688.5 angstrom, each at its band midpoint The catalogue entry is -0.10 mag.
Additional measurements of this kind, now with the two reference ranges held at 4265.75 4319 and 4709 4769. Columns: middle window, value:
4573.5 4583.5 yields -0.12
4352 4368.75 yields -0.13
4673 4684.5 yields -0.06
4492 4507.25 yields -0.14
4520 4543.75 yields -0.09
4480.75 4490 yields -0.16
